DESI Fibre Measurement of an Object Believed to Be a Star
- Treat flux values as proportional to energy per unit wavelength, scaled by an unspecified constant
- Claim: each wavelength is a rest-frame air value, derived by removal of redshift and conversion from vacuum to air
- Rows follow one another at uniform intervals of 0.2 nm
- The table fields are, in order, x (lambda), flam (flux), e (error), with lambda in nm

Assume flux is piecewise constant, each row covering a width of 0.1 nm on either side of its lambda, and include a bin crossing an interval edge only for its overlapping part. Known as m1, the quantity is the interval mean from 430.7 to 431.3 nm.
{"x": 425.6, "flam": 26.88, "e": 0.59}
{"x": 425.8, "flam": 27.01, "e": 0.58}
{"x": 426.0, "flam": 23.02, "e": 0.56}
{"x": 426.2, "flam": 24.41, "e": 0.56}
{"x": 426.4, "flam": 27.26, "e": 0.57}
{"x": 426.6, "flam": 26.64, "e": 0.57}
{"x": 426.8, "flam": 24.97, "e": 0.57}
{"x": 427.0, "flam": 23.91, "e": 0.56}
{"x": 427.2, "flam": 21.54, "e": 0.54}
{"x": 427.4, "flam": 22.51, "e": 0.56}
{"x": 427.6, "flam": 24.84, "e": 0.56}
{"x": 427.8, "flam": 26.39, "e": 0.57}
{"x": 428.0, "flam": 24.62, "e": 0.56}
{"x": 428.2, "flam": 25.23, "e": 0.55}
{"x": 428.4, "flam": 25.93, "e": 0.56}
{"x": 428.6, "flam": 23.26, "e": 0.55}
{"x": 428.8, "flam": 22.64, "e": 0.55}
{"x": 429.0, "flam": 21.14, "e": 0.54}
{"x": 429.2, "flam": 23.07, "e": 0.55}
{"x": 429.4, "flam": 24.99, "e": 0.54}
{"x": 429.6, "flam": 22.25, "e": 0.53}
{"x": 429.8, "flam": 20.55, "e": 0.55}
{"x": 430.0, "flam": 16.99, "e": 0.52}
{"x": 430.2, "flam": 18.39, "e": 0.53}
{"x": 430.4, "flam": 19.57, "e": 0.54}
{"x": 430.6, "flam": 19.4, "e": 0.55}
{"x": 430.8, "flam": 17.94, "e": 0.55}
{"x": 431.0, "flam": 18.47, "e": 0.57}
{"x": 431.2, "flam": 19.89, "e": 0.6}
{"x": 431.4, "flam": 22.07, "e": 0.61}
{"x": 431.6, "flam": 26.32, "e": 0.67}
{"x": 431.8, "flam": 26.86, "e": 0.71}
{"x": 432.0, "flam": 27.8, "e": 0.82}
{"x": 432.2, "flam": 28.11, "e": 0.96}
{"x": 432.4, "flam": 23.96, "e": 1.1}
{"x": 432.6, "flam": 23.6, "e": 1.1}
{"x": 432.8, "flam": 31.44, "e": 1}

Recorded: 18.8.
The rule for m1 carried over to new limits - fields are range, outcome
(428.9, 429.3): 22.1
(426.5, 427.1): 25.2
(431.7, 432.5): 26.7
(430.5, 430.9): 18.7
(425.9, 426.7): 25.3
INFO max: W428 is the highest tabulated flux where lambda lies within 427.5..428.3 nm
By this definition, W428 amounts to 26.39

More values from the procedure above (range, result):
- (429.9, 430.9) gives 19.57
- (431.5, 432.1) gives 27.8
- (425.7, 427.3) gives 27.26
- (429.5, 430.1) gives 22.25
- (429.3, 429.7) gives 24.99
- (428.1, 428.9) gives 25.93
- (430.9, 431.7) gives 26.32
